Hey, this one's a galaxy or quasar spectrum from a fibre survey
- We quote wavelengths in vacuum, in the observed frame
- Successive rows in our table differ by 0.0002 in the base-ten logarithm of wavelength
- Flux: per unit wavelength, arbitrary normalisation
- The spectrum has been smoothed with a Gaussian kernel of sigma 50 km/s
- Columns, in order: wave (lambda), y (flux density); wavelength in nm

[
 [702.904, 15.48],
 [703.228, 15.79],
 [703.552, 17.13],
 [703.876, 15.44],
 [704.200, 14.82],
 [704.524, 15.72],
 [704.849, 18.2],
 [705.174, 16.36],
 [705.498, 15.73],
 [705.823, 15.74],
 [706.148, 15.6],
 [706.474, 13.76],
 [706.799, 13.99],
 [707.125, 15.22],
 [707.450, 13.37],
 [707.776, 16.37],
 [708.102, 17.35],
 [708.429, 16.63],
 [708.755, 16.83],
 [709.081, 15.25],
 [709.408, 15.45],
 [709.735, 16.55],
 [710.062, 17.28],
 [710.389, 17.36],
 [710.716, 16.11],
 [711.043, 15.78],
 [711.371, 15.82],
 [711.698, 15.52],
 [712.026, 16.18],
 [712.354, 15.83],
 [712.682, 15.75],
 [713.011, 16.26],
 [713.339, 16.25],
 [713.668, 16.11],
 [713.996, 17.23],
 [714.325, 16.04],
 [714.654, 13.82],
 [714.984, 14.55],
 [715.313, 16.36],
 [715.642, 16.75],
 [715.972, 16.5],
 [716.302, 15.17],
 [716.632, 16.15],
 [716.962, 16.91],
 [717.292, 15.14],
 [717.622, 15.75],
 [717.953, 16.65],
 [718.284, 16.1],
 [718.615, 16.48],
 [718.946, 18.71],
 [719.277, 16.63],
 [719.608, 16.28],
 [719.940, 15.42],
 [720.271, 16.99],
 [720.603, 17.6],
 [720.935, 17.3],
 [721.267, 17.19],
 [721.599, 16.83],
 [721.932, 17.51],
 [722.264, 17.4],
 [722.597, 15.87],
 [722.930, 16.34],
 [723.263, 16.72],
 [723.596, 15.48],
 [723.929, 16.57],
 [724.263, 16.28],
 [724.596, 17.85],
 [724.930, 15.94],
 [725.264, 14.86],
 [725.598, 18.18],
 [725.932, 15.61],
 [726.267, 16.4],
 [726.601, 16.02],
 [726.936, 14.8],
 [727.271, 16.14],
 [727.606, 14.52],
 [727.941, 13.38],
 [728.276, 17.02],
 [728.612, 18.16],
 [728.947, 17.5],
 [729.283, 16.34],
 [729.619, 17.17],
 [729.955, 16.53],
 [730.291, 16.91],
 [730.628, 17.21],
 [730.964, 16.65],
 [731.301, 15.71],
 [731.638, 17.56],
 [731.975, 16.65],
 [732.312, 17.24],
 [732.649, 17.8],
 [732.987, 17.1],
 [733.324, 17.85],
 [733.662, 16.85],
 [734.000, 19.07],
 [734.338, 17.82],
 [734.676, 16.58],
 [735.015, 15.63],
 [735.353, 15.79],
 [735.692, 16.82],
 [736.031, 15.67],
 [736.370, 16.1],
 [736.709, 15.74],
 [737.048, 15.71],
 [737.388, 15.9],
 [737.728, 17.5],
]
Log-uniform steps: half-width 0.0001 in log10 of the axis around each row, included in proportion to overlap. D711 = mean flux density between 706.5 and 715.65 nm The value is 15.9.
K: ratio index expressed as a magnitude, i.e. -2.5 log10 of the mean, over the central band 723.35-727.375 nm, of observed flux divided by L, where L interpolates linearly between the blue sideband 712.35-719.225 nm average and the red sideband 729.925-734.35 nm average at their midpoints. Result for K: 0.04 mag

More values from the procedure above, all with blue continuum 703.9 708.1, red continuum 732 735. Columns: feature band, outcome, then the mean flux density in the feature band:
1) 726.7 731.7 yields 0.049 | 16.3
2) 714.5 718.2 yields 0.027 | 15.8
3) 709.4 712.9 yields -0.023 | 16.2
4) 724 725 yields 0.002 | 16.7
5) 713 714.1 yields -0.030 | 16.5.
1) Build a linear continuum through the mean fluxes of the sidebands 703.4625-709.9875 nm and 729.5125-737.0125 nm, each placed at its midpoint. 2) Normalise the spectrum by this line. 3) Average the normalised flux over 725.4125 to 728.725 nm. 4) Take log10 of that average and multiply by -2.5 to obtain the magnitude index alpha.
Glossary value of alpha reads 0.040 mag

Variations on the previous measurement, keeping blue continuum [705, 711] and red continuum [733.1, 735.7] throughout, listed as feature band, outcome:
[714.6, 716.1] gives 0.03 mag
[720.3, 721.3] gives -0.06 mag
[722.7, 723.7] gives 0.02 mag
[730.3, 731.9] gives 0.01 mag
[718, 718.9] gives -0.02 mag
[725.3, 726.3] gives 0.01 mag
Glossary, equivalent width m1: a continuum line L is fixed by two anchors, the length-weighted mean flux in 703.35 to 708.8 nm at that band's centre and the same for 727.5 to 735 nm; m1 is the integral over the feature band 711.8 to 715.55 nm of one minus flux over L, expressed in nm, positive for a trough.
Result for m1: 0.054 nm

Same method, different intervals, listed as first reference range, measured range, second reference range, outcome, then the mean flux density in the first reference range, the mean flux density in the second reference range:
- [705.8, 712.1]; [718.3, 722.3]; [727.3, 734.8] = -0.15 nm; 15.8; 16.9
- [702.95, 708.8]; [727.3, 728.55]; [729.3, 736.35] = 0.10 nm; 15.8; 16.9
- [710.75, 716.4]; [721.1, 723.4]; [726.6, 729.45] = -0.13 nm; 15.9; 16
